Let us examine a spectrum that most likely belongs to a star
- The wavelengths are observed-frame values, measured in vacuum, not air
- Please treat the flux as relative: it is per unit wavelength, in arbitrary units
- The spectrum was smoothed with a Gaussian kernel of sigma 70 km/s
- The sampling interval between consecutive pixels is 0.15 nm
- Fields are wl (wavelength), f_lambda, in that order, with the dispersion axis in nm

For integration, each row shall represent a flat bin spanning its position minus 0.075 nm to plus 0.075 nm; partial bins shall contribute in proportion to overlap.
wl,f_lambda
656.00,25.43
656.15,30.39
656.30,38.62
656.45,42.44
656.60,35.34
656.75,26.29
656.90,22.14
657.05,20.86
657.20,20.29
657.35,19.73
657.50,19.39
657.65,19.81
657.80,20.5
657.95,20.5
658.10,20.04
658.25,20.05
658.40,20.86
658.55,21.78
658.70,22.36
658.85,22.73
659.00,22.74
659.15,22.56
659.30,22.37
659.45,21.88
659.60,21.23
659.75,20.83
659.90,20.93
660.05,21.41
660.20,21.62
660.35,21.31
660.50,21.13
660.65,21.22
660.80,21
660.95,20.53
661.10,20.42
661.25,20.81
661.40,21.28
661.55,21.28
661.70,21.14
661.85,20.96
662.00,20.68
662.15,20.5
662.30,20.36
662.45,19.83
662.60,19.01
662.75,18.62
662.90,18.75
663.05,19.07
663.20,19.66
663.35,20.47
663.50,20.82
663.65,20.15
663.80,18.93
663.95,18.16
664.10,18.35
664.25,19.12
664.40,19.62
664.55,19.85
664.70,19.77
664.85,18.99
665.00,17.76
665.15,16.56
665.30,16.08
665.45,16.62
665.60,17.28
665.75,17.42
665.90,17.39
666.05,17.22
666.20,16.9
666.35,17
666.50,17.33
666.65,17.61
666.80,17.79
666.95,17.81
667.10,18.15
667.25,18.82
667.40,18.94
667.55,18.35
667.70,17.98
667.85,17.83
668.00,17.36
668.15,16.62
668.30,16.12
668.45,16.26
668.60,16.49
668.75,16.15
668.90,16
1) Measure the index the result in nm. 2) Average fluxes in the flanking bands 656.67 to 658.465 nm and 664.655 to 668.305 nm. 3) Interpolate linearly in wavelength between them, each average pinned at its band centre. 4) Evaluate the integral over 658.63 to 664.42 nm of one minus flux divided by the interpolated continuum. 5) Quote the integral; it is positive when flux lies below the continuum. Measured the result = -0.35 nm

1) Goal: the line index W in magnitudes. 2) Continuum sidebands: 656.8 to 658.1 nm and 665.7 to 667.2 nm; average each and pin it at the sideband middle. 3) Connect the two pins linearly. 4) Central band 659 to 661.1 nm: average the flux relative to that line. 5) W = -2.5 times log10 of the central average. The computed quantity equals -0.09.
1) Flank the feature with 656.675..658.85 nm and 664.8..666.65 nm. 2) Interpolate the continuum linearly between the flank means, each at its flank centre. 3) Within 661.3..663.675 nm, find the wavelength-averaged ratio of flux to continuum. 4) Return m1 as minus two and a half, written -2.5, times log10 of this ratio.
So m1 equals -0.08 mag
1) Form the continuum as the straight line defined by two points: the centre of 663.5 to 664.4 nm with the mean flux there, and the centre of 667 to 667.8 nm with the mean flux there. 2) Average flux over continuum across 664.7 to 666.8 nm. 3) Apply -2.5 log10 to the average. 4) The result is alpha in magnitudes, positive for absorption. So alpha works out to 0.09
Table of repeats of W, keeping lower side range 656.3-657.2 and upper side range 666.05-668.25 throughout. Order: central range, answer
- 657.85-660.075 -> 0.245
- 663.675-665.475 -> 0.123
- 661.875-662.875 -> 0.165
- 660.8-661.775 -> 0.163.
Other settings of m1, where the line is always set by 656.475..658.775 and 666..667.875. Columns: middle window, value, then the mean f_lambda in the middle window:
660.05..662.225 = -0.02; 21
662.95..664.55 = 0.00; 19.4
